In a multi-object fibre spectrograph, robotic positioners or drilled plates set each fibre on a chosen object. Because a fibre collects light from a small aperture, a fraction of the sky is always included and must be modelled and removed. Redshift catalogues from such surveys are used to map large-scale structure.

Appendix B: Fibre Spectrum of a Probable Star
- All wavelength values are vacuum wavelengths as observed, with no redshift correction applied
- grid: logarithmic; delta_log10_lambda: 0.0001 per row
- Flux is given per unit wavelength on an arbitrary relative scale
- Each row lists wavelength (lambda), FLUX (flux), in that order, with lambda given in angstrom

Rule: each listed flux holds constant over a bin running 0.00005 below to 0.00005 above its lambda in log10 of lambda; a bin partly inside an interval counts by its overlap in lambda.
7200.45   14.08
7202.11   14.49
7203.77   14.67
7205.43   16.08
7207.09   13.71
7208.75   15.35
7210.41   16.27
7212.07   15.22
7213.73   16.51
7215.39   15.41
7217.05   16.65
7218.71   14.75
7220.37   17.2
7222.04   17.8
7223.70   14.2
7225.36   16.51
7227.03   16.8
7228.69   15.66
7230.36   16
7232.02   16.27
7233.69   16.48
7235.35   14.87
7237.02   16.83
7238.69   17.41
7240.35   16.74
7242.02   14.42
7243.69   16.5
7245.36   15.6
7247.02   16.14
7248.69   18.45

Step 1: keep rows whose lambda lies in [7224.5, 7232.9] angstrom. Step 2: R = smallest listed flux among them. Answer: 15.66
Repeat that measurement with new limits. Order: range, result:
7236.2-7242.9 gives 14.42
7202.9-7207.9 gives 13.71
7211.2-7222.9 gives 14.75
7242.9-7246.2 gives 15.6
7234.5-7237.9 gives 14.87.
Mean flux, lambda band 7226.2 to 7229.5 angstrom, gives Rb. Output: 16.3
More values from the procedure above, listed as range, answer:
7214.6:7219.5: 15.6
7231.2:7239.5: 16.4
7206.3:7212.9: 15.1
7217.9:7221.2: 16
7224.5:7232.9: 16.2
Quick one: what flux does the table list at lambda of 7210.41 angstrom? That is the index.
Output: 16.27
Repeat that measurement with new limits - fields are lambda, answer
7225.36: 16.51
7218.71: 14.75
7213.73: 16.51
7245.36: 15.6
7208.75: 15.35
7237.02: 16.83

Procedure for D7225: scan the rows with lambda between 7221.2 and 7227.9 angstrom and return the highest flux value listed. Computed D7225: 17.8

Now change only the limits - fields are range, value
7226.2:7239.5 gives 17.41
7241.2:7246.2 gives 16.5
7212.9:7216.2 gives 16.51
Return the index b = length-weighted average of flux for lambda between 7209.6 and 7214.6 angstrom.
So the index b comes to 16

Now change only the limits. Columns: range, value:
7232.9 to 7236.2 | 15.7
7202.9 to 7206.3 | 15.3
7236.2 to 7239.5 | 17.1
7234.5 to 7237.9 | 15.9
